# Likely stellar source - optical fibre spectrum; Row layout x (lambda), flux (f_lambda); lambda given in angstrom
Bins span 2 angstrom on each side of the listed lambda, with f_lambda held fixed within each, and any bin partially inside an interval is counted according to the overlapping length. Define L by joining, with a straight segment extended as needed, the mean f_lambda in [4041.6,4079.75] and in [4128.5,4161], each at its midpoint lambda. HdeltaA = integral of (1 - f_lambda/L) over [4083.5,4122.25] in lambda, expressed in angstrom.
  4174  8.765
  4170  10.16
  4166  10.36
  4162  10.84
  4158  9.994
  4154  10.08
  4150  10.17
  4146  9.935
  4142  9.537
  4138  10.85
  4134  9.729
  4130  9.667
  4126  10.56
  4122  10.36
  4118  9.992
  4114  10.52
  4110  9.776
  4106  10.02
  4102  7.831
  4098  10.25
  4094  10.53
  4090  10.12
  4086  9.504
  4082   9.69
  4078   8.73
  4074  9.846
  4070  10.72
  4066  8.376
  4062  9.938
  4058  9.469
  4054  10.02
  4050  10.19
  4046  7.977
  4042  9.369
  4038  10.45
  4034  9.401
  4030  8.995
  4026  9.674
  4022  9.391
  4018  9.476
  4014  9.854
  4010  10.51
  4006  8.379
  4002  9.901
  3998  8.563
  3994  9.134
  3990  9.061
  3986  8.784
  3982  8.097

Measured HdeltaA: -0.5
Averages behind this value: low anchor 9.47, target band 9.87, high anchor 10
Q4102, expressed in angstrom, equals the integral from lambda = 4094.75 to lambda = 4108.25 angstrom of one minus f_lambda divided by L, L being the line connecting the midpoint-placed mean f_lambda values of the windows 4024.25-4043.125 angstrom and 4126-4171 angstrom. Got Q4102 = 0.6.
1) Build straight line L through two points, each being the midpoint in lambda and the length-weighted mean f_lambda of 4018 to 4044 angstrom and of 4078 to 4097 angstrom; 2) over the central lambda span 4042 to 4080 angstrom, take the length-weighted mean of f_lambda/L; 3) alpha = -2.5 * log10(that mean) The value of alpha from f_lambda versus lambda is 0.03 mag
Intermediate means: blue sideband 9.54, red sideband 9.85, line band 9.47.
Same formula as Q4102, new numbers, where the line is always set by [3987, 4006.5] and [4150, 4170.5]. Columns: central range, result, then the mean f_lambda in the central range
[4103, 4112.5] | 0.2 angstrom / 9.71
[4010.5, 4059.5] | -1.2 angstrom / 9.55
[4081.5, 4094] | -0.2 angstrom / 9.9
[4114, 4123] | -0.2 angstrom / 10.2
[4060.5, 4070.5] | 0.1 angstrom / 9.51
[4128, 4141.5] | 0.1 angstrom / 10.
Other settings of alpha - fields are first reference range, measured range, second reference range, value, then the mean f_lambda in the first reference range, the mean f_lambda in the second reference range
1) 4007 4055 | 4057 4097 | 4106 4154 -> 0.01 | 9.57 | 10.1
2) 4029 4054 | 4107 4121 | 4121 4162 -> -0.02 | 9.46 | 10.1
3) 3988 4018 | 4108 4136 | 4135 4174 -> -0.01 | 9.35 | 10.1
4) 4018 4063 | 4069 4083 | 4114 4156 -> 0.01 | 9.52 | 10.1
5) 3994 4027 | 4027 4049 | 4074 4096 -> 0.03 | 9.44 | 9.73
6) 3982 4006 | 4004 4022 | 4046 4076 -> -0.04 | 8.95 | 9.67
